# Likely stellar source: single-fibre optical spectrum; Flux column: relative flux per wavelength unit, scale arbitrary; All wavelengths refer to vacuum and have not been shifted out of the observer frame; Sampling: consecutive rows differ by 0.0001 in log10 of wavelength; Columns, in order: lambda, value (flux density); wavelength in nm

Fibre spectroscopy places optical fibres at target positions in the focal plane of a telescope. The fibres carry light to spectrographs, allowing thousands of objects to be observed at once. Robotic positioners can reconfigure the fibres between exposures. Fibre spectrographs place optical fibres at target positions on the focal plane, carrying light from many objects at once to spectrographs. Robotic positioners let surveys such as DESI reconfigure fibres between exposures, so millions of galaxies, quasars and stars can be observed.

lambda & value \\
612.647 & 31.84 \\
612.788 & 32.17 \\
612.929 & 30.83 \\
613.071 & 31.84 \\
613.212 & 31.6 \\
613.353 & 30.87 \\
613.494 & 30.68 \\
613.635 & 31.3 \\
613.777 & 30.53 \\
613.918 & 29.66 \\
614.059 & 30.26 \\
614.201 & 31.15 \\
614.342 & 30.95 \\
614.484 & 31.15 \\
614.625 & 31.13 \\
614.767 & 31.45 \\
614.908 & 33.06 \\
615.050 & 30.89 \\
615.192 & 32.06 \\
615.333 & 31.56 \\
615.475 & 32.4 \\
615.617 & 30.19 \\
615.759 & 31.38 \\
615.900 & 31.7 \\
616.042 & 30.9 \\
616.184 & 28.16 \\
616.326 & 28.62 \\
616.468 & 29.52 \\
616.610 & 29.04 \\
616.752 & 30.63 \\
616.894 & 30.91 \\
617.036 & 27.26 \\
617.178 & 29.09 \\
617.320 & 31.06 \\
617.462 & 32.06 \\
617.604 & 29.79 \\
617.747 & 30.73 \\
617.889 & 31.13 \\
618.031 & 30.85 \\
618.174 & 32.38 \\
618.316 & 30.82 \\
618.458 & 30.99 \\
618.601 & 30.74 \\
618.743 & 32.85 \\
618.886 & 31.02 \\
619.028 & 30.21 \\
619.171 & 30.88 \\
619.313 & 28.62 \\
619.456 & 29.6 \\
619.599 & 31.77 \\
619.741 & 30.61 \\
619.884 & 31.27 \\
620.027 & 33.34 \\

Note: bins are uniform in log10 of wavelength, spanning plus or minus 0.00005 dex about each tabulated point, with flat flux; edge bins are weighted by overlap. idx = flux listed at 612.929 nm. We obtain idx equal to 30.83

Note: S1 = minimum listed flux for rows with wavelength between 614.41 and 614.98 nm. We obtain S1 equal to 31.13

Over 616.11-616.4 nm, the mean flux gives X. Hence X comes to 28.4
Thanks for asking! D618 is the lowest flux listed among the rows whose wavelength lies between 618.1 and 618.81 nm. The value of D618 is 30.74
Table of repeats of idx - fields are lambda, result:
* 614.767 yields 31.45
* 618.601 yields 30.74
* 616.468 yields 29.52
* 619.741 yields 30.61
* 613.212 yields 31.6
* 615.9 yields 31.7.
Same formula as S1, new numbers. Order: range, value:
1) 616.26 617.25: 27.26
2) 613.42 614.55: 29.66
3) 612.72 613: 30.83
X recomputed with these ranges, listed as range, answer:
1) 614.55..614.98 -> 31.9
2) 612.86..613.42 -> 31.3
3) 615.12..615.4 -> 31.8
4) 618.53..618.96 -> 31.6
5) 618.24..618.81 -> 31.4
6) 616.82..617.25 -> 29.1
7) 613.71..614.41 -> 30.5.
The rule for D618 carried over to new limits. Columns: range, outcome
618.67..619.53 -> 28.62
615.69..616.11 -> 30.9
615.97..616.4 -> 28.16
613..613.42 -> 30.87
